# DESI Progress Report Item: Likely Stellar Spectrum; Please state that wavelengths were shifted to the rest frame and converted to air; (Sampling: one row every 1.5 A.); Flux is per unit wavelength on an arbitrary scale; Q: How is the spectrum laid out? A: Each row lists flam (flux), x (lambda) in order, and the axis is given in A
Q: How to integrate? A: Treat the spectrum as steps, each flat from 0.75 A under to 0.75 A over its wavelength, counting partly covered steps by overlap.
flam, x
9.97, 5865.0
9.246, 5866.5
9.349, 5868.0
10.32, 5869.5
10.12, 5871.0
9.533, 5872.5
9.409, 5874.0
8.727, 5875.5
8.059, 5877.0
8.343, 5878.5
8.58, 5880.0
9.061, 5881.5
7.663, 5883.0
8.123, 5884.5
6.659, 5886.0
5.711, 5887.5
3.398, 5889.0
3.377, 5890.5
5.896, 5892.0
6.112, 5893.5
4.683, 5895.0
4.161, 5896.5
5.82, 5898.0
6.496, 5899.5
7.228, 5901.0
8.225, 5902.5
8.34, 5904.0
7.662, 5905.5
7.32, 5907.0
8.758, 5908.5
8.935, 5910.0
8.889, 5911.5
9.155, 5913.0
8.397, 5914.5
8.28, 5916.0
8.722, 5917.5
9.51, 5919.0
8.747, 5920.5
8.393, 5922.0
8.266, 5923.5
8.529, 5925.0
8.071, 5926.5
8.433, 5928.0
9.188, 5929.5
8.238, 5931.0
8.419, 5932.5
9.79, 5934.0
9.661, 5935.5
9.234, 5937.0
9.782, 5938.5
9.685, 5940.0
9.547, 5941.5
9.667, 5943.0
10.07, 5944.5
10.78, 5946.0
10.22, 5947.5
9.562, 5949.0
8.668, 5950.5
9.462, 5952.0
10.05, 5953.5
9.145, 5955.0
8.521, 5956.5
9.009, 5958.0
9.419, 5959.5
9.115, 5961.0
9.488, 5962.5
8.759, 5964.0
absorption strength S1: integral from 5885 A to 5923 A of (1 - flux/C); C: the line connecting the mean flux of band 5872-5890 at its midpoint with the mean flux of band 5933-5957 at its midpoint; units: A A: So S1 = 5.7 A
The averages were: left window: 7.69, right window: 9.61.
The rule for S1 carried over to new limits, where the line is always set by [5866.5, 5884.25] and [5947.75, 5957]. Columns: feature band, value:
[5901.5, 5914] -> 1.02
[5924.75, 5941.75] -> 0.34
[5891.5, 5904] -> 3.95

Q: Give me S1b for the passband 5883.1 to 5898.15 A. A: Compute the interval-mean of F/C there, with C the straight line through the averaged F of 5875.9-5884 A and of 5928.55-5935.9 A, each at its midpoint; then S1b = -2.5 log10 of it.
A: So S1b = 0.47 mag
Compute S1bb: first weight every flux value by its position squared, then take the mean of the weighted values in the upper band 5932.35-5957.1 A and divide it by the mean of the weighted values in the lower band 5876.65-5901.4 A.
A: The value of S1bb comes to 1.5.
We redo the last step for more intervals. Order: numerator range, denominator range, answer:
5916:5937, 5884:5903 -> 1.53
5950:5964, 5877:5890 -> 1.32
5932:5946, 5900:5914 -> 1.18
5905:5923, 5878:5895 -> 1.33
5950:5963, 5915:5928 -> 1.09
